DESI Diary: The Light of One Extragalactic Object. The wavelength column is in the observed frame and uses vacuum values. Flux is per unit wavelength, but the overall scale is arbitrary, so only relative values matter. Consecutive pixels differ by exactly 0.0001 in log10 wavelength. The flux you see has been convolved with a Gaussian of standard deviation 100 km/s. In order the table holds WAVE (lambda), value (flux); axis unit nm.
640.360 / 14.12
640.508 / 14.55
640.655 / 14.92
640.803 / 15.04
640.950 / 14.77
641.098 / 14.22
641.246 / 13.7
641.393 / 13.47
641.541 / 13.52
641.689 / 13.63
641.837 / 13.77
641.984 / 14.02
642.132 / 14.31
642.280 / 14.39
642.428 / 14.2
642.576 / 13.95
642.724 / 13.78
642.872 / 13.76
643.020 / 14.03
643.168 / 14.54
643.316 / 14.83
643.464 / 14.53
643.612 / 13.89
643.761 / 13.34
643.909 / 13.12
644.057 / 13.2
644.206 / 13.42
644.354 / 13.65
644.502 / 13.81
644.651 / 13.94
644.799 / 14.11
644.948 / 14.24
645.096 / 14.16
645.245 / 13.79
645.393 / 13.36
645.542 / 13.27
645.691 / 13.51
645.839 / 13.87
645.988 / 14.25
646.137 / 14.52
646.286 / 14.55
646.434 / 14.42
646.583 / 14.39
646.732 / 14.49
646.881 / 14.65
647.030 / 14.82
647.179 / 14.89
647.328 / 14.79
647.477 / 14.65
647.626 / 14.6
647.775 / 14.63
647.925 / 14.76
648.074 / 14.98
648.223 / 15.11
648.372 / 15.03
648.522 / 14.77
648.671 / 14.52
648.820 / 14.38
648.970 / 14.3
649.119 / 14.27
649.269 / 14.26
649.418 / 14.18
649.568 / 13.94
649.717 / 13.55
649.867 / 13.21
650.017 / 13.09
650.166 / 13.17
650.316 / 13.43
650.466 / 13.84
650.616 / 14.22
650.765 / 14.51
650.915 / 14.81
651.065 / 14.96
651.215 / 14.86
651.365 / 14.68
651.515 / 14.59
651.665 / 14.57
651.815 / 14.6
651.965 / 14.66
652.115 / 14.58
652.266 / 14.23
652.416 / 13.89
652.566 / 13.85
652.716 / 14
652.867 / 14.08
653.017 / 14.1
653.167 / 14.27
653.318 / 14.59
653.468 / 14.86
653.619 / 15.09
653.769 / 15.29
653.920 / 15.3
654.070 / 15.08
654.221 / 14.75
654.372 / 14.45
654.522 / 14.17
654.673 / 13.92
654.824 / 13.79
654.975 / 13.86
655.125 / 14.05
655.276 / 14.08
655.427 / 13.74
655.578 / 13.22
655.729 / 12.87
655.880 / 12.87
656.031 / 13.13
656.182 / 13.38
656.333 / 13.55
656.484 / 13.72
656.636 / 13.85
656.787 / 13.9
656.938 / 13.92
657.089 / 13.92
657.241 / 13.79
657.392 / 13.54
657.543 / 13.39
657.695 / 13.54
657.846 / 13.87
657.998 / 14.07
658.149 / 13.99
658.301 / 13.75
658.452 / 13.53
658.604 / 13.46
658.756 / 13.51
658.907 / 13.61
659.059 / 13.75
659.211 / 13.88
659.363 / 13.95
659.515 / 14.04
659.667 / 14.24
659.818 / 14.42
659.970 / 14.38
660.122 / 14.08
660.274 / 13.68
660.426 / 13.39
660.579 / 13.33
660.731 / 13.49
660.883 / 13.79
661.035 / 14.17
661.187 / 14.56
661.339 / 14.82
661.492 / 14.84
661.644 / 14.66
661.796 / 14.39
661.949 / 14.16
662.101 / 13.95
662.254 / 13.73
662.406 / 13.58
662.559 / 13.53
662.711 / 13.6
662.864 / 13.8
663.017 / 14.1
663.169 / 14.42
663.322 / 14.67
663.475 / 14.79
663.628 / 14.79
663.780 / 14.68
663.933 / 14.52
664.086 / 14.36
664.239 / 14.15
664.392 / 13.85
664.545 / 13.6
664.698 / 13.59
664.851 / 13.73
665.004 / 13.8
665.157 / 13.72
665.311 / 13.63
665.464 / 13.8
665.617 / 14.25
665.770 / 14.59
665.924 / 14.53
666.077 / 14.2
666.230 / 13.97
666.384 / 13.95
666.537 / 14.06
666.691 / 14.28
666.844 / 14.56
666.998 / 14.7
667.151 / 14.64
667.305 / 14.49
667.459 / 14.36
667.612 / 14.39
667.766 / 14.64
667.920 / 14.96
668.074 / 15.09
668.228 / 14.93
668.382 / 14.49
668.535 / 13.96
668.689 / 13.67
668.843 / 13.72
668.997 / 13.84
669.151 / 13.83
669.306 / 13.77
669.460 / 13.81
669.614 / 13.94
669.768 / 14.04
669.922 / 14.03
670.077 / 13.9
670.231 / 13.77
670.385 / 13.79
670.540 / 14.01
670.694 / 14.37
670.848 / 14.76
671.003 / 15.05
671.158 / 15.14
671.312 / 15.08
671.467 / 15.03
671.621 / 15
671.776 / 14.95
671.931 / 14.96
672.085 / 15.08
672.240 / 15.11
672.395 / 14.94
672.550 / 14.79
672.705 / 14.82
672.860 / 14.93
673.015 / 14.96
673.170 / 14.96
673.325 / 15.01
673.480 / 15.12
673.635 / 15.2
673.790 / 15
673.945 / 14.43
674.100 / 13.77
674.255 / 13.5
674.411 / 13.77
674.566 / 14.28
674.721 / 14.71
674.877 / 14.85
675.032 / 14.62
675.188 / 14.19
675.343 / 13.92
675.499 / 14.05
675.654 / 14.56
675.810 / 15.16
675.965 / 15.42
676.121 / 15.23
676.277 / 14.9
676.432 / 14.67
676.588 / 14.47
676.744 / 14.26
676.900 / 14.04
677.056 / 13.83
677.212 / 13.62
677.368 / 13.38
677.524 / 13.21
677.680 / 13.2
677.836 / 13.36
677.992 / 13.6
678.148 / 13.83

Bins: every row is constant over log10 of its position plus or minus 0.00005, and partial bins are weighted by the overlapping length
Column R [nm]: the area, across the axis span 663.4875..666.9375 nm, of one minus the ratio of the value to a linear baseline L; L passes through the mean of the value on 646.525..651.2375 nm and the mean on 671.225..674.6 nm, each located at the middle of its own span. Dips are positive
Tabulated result 0.12 nm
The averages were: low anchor 14.4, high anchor 14.8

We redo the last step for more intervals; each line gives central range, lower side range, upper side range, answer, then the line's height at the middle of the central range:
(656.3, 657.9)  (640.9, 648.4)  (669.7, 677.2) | 0.07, 14.3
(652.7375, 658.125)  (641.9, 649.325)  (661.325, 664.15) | 0.09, 14.2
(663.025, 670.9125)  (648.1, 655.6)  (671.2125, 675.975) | 0.21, 14.6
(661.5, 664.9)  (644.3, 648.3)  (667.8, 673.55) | 0.08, 14.5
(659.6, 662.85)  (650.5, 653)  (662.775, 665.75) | 0.04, 14.2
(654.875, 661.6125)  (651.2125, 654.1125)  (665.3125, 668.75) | 0.32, 14.5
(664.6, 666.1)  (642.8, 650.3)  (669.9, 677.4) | 0.05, 14.4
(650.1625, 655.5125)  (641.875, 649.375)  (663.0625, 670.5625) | -0.06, 14.2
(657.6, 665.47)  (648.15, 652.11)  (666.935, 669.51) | 0.17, 14.3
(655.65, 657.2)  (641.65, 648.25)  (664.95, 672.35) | 0.08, 14.2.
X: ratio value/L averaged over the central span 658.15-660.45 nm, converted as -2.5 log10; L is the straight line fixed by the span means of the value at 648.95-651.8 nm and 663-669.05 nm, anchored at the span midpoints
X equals 0.03 mag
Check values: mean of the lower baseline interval 14.1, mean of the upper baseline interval 14.3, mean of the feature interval 13.9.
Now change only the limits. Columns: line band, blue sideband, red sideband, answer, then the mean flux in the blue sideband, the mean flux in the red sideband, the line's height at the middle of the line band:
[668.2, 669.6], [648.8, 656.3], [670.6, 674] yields 0.06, 14.1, 14.9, 14.8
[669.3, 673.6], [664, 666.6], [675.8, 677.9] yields -0.04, 14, 14.2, 14.1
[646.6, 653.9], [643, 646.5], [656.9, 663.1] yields -0.04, 13.9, 13.9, 13.9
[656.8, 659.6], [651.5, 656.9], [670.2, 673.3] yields 0.04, 14.1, 14.8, 14.3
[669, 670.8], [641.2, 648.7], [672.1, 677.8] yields 0.04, 14.2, 14.5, 14.4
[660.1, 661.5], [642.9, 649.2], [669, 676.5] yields 0.03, 14.2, 14.6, 14.4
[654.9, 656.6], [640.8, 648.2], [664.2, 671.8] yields 0.05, 14.1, 14.2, 14.2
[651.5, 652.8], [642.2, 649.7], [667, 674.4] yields 0.00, 14.2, 14.5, 14.3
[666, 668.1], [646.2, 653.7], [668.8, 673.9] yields 0.01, 14.4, 14.6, 14.5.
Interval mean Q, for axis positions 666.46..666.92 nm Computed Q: 14.3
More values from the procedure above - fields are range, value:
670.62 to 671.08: 14.7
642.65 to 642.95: 13.8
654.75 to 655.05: 13.8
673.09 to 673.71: 15.1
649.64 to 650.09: 13.3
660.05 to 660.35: 13.9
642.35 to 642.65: 14.1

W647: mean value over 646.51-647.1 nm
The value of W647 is 14.6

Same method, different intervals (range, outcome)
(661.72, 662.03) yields 14.3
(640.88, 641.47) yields 14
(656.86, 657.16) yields 13.9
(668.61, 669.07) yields 13.7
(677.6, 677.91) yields 13.3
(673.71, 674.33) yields 14.2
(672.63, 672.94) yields 14.9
